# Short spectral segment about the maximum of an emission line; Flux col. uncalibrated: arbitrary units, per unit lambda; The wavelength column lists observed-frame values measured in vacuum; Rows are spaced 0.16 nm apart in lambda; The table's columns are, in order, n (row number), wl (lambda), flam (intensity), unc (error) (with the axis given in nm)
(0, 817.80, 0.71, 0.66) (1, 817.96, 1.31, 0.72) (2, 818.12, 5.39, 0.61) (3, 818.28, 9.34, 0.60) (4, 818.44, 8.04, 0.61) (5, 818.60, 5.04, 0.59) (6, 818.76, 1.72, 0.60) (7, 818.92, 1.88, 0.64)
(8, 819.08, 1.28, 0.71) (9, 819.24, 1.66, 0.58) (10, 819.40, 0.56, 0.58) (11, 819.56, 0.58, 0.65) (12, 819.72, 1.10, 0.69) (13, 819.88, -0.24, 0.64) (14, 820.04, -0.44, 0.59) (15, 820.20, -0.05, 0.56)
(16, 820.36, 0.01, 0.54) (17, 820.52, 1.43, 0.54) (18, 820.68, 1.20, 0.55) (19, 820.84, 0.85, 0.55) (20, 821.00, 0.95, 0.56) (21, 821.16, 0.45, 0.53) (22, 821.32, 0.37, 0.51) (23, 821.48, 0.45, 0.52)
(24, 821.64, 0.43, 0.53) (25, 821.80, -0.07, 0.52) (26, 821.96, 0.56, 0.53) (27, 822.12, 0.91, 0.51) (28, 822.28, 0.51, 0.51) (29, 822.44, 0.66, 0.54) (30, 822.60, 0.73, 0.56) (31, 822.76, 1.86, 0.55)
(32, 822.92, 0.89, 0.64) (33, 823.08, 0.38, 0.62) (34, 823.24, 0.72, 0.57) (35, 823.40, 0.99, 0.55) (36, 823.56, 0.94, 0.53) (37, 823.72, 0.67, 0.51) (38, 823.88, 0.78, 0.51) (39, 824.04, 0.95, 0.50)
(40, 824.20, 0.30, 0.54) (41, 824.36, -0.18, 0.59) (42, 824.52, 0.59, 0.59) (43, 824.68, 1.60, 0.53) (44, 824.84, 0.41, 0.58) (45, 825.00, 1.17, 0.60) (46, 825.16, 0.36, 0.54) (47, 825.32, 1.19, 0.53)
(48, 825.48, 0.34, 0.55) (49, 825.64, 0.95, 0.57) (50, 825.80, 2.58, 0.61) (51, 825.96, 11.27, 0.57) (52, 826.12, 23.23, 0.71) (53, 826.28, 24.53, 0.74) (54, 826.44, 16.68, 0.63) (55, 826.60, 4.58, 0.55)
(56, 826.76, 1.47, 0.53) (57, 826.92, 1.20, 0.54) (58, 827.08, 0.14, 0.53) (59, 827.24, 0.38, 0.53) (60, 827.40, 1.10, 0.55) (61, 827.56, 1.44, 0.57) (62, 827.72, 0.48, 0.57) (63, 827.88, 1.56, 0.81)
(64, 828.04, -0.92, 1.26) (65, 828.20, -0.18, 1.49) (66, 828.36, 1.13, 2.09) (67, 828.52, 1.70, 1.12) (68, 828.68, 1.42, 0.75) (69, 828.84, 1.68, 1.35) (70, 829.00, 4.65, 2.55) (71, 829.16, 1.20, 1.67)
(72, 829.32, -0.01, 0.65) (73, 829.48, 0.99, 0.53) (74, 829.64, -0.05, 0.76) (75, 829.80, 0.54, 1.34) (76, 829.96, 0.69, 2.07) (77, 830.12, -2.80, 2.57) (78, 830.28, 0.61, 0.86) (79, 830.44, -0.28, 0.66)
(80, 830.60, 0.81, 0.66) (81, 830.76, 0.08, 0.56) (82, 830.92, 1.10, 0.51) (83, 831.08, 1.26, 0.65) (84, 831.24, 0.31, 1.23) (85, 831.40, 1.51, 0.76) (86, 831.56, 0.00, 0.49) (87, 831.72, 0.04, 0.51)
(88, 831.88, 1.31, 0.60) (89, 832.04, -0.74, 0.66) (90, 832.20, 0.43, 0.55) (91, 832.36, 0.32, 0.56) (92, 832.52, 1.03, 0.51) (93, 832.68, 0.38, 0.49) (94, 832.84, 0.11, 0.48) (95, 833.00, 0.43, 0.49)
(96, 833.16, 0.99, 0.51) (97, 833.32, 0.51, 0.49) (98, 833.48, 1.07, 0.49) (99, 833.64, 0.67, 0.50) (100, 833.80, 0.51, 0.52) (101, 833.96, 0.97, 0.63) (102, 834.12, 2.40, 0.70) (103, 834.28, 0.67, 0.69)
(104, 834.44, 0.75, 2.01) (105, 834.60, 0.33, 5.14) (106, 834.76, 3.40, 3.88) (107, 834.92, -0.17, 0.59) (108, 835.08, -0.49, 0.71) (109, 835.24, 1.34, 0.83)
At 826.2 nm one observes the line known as [O III] 5007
